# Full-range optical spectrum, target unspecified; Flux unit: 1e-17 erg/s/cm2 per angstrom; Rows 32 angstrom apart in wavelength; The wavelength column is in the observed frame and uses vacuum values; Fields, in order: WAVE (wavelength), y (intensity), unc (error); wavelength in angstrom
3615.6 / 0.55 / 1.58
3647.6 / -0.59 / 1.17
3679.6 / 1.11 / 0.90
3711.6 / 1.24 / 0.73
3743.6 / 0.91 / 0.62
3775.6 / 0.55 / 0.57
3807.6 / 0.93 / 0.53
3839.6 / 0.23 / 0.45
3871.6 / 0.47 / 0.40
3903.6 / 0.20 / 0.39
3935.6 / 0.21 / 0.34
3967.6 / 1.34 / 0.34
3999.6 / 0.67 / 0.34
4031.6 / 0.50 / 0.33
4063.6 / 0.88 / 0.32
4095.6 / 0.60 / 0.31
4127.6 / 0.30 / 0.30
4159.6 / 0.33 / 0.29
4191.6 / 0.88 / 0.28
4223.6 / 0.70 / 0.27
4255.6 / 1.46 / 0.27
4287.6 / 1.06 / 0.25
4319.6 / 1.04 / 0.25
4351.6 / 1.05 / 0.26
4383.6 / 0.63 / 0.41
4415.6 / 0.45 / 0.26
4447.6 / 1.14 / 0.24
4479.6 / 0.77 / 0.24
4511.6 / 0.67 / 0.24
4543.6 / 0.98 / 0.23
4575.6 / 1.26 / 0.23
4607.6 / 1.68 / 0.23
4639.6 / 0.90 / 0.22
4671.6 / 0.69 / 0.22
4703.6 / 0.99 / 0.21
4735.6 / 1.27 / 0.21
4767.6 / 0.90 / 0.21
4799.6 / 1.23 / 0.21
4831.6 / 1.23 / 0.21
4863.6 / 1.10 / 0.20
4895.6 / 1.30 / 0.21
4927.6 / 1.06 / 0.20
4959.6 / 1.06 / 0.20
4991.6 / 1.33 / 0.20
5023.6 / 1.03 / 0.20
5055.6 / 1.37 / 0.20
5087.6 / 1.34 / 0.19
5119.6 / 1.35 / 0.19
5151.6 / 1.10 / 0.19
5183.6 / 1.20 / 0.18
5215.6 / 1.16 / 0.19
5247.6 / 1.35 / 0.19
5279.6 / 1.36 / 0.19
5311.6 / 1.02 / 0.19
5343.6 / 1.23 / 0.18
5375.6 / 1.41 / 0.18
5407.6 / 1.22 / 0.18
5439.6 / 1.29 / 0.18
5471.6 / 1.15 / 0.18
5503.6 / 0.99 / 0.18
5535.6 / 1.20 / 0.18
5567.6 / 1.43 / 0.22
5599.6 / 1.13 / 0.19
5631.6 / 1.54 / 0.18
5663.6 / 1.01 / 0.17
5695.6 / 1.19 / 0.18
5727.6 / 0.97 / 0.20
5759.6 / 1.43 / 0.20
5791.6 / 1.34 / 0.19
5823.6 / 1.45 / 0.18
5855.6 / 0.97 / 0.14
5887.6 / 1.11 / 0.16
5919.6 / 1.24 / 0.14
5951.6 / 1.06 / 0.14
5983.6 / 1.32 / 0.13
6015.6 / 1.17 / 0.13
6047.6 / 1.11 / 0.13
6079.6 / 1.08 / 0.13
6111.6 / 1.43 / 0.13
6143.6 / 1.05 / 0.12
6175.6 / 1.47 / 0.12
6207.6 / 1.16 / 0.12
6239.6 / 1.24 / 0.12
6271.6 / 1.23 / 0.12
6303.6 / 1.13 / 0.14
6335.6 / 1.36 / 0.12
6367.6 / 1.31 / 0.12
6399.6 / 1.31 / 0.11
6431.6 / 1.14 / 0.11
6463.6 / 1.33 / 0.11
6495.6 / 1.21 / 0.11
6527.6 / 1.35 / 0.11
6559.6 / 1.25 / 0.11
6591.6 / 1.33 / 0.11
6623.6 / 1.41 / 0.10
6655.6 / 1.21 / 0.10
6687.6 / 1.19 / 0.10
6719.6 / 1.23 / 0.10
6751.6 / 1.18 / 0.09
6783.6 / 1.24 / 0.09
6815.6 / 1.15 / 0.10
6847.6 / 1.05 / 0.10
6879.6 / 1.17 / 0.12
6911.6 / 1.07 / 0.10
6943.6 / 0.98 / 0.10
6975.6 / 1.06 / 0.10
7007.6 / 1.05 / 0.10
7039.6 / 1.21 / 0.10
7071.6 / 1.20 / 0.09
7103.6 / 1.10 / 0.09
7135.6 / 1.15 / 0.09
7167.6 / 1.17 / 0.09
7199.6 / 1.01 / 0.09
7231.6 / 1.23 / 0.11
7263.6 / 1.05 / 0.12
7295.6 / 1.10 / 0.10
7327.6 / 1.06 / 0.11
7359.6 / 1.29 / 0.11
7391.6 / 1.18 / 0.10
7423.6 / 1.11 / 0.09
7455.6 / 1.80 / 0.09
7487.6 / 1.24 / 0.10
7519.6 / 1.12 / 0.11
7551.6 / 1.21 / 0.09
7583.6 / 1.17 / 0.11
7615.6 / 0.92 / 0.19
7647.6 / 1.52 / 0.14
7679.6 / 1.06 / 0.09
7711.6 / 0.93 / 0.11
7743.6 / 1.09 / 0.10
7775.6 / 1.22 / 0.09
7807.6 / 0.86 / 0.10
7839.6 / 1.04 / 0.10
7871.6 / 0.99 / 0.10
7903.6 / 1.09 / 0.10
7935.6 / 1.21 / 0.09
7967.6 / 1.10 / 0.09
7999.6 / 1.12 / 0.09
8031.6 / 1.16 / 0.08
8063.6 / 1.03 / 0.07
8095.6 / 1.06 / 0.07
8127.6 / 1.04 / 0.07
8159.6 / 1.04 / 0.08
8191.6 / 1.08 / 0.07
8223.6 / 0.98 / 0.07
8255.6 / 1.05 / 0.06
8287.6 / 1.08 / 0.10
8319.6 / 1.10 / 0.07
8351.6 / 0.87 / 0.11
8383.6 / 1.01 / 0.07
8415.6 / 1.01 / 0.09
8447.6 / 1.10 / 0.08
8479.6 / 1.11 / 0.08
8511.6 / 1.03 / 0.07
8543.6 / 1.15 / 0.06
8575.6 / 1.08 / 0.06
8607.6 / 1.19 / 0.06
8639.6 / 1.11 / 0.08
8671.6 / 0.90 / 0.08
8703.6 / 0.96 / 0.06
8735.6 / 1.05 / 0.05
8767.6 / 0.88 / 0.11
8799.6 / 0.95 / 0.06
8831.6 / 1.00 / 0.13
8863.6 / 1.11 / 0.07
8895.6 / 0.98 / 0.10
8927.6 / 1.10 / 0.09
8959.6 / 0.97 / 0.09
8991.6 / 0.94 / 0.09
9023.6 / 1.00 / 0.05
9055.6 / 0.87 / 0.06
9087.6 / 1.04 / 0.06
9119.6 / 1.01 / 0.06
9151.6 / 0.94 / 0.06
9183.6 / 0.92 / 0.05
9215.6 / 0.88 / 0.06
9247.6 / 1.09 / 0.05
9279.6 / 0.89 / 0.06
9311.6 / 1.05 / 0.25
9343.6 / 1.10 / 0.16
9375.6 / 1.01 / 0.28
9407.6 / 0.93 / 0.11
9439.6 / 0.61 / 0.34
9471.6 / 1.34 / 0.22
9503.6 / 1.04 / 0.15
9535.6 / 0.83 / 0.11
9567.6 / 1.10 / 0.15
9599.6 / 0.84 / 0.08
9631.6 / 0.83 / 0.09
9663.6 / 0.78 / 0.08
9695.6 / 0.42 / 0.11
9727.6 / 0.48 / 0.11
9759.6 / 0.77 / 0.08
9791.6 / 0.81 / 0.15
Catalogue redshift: 0.14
